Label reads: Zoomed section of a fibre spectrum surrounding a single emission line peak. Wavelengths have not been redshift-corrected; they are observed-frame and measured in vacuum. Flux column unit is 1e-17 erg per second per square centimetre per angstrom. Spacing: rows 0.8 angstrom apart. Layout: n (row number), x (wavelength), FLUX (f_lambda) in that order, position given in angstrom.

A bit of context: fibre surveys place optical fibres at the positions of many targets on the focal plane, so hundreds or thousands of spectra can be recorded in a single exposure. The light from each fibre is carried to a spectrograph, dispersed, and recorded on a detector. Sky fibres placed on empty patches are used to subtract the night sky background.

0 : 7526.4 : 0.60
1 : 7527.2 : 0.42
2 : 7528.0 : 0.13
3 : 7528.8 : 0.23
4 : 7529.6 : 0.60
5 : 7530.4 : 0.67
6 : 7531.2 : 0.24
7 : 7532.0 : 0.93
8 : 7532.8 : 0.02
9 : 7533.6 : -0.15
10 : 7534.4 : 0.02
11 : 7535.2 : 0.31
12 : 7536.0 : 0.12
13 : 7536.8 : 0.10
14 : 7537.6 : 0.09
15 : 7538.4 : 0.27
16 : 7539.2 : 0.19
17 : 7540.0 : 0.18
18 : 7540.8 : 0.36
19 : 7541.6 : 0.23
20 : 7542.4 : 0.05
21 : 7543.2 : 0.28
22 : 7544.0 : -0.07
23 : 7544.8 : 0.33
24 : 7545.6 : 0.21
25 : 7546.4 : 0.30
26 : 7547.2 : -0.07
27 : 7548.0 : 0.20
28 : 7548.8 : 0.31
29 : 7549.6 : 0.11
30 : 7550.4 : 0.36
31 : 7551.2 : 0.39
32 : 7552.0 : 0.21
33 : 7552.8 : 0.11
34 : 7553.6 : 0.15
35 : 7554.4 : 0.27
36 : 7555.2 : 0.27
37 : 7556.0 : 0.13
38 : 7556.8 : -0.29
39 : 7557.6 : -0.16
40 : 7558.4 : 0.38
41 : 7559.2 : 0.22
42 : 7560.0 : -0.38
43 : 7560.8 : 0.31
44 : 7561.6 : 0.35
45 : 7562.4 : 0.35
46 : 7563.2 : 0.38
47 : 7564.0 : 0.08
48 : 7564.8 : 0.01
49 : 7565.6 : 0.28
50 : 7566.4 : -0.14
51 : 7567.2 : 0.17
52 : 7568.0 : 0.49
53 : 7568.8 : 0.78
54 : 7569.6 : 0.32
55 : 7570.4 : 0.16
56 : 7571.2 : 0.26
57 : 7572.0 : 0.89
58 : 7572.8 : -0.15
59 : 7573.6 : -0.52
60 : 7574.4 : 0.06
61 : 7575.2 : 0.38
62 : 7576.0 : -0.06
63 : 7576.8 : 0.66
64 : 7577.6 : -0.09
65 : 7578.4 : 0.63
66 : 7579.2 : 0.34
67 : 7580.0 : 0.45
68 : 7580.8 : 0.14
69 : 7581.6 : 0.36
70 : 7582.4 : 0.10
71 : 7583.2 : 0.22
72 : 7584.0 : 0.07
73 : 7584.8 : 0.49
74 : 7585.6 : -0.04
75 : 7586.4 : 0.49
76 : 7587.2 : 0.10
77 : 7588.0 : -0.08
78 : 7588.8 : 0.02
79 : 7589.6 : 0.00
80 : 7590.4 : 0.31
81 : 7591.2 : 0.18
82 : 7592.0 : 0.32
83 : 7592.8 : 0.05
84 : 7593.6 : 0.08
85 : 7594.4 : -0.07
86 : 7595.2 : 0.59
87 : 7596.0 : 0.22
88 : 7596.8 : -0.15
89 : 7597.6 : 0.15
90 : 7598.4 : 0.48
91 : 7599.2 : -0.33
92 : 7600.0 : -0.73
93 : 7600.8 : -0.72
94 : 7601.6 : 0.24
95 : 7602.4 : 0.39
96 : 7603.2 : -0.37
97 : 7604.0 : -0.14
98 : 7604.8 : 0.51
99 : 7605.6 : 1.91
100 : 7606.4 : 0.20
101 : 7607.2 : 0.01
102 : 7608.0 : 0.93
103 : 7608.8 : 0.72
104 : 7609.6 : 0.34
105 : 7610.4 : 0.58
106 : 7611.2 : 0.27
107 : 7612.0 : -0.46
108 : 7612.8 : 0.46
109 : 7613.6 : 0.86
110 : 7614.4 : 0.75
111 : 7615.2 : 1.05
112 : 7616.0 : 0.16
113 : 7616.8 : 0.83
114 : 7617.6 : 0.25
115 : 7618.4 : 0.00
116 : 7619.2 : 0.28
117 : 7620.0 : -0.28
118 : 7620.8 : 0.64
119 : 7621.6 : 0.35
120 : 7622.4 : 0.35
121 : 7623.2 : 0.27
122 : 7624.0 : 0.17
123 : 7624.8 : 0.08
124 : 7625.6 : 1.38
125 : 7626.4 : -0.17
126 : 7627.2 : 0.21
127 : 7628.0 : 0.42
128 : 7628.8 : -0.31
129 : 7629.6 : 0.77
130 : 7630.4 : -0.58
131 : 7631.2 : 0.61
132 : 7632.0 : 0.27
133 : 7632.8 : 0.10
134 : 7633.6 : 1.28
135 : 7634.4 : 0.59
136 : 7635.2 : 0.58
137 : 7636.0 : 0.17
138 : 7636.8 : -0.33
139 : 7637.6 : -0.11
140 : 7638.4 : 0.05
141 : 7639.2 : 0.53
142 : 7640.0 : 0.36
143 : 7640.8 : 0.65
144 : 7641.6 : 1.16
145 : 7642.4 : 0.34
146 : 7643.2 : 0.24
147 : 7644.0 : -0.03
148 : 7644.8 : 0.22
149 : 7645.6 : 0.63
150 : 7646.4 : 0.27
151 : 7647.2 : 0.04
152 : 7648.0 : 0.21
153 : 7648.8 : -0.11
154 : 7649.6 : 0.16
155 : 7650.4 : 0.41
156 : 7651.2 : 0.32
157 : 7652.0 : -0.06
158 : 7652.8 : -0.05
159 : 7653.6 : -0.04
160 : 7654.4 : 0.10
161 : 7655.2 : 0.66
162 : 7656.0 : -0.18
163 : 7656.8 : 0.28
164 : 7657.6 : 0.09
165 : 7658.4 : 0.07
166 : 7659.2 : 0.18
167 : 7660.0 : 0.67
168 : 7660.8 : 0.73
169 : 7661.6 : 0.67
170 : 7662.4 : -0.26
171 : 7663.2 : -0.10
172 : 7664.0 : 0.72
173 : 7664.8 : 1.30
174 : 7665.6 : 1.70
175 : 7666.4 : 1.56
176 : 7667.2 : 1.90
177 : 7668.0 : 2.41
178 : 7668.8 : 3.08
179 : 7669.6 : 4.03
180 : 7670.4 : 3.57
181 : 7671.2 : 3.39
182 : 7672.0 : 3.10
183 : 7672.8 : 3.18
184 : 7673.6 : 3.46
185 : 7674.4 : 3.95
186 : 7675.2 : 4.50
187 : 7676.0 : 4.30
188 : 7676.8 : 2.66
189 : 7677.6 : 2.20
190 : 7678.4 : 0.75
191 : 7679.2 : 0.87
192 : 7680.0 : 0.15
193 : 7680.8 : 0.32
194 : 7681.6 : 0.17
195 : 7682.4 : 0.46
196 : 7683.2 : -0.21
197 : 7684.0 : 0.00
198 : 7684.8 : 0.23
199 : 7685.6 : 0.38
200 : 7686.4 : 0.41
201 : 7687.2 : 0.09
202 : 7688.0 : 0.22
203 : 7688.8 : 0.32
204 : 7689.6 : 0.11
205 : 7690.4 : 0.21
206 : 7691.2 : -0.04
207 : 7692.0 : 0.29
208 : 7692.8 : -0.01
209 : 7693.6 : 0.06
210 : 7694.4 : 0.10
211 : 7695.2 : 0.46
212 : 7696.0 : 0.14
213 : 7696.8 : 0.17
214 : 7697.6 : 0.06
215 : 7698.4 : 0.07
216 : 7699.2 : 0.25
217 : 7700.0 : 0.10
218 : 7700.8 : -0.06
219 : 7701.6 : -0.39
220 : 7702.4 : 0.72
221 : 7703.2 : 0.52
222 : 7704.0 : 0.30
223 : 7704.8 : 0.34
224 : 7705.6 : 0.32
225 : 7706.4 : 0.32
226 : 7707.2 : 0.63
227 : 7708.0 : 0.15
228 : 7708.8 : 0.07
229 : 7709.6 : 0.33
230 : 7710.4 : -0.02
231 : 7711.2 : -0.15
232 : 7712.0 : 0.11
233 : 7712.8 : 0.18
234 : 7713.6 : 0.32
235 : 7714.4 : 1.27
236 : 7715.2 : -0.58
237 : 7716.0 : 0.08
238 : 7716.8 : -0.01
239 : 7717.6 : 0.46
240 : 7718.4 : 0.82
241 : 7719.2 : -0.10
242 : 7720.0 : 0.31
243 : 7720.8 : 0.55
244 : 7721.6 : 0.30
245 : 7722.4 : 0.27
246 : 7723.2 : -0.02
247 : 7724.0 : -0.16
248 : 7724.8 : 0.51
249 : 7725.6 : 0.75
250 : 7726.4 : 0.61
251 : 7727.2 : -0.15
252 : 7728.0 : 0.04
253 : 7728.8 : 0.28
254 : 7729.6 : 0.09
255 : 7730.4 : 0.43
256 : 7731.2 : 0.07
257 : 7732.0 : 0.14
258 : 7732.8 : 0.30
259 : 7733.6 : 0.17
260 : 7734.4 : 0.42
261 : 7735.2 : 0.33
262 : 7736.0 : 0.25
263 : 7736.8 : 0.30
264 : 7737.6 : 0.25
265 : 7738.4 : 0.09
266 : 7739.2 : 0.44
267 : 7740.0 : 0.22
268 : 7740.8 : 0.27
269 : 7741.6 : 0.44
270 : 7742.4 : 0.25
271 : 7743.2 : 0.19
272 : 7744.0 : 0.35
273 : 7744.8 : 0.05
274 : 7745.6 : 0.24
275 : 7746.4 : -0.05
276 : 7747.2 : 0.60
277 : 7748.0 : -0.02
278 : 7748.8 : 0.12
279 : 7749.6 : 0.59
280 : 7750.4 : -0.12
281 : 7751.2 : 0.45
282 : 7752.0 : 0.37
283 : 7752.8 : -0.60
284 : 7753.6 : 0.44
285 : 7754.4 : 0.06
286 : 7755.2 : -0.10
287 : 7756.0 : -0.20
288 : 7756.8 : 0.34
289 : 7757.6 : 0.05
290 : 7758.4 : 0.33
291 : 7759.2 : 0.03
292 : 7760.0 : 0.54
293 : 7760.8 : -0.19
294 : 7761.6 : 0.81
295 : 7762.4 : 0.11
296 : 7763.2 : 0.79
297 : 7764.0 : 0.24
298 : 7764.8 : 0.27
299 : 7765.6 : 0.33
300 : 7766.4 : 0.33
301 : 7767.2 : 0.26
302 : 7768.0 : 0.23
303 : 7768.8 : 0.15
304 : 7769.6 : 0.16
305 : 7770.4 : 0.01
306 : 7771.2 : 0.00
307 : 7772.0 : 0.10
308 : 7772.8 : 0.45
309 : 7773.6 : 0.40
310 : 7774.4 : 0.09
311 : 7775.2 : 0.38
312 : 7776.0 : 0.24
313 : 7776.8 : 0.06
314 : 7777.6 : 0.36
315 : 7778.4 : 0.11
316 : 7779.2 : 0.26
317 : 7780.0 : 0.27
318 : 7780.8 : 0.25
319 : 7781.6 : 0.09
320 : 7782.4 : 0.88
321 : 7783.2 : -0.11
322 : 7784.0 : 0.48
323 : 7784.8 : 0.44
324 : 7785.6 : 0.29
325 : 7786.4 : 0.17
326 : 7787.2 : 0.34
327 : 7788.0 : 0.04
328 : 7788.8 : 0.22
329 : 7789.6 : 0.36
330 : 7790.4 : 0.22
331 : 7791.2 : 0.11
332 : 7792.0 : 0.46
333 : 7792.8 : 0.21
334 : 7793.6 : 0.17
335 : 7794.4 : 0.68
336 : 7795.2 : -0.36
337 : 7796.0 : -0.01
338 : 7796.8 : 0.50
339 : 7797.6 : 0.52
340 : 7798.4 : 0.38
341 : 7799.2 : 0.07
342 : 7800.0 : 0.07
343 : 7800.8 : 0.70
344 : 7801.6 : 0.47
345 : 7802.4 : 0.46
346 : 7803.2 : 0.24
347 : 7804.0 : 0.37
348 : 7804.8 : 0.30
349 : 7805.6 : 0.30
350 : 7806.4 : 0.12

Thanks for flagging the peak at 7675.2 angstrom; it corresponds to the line [O II] 3727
